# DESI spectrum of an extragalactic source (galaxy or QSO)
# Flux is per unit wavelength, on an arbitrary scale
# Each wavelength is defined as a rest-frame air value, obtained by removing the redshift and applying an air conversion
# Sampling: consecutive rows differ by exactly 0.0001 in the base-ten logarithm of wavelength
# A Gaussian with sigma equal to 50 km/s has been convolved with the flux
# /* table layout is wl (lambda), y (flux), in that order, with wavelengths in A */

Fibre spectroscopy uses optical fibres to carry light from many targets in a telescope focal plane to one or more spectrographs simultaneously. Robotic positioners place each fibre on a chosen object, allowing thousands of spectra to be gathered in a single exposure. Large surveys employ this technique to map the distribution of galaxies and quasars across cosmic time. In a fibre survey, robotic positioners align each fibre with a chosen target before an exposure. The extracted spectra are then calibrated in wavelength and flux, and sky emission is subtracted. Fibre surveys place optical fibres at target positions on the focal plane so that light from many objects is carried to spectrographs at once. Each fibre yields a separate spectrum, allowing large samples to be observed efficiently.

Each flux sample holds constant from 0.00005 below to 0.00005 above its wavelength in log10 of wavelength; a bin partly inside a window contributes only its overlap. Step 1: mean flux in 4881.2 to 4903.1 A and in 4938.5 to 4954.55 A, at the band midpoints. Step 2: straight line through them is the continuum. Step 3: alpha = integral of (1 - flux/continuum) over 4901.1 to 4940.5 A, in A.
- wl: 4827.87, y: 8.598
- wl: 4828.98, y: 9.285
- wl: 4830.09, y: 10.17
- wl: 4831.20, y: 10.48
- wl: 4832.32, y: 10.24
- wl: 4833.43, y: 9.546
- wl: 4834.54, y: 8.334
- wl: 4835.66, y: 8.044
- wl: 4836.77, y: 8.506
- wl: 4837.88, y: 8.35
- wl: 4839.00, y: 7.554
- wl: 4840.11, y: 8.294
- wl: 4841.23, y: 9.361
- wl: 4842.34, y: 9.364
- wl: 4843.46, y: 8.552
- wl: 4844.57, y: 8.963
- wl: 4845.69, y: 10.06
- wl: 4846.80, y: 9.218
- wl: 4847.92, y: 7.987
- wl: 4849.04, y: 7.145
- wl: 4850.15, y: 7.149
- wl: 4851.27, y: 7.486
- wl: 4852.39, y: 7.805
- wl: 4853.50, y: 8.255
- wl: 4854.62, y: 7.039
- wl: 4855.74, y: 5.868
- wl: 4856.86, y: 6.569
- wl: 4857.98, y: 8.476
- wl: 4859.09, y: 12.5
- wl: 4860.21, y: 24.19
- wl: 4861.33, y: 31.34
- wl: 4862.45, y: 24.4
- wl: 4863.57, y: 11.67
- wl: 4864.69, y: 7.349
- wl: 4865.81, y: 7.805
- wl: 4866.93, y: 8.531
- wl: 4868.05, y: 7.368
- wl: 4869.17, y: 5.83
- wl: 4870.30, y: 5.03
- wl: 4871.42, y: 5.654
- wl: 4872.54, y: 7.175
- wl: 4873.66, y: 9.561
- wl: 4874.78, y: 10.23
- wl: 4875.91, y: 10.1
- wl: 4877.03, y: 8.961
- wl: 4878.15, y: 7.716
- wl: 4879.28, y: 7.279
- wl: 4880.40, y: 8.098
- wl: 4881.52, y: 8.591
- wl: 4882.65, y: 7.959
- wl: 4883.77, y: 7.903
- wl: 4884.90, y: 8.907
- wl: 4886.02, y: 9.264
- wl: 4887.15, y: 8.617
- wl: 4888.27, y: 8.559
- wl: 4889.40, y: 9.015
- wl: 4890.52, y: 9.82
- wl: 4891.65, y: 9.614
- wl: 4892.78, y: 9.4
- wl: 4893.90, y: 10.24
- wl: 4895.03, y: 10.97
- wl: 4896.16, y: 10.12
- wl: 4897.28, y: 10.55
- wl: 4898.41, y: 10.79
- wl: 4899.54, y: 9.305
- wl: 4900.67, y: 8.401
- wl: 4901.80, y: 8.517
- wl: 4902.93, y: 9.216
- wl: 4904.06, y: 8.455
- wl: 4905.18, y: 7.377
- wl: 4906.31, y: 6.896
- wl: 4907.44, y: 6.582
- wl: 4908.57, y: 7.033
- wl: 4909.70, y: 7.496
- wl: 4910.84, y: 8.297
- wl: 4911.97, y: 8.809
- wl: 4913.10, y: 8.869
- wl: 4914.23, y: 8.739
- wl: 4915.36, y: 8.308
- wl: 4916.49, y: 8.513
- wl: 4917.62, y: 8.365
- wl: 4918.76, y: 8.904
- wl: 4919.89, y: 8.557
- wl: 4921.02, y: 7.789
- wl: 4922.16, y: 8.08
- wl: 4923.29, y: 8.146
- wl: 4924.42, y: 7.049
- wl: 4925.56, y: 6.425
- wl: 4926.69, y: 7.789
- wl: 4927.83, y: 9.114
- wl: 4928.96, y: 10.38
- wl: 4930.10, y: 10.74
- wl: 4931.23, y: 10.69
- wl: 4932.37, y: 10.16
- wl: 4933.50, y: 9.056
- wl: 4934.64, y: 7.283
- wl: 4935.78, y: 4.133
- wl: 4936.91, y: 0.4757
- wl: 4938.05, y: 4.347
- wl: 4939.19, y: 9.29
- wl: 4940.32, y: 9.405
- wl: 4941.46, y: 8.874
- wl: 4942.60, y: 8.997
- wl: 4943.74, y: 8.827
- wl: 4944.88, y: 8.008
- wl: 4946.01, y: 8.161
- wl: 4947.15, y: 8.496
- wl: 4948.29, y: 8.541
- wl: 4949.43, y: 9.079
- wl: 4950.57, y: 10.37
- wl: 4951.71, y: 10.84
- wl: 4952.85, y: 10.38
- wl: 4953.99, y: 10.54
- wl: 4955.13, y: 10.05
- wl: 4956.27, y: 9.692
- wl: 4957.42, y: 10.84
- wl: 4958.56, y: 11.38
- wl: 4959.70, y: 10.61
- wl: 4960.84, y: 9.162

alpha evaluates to 5.5 A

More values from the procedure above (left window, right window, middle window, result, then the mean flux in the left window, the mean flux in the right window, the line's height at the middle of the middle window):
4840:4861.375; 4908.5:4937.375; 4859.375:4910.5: -3.9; 9.82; 8.09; 9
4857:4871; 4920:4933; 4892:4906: 1.4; 12.6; 8.76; 10.5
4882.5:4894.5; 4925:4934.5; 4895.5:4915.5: 1.2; 9.07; 9.21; 9.13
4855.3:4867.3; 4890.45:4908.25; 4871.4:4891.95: 4.6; 13.7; 9.09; 11.2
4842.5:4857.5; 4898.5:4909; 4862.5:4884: -1.2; 7.89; 8.12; 7.99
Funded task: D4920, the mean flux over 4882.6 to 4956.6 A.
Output 8.63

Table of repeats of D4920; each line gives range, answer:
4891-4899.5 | 10.2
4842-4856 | 8.09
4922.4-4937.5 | 7.81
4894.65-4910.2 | 8.67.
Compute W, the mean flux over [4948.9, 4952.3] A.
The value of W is 10.1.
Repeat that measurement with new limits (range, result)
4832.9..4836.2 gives 8.63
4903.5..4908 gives 7.34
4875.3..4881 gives 8.44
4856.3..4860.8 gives 13.1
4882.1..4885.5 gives 8.28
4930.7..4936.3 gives 8.27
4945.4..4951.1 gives 8.92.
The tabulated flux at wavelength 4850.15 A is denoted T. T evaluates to 7.149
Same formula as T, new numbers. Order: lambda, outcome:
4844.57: 8.963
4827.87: 8.598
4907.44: 6.582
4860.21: 24.19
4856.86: 6.569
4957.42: 10.84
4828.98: 9.285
